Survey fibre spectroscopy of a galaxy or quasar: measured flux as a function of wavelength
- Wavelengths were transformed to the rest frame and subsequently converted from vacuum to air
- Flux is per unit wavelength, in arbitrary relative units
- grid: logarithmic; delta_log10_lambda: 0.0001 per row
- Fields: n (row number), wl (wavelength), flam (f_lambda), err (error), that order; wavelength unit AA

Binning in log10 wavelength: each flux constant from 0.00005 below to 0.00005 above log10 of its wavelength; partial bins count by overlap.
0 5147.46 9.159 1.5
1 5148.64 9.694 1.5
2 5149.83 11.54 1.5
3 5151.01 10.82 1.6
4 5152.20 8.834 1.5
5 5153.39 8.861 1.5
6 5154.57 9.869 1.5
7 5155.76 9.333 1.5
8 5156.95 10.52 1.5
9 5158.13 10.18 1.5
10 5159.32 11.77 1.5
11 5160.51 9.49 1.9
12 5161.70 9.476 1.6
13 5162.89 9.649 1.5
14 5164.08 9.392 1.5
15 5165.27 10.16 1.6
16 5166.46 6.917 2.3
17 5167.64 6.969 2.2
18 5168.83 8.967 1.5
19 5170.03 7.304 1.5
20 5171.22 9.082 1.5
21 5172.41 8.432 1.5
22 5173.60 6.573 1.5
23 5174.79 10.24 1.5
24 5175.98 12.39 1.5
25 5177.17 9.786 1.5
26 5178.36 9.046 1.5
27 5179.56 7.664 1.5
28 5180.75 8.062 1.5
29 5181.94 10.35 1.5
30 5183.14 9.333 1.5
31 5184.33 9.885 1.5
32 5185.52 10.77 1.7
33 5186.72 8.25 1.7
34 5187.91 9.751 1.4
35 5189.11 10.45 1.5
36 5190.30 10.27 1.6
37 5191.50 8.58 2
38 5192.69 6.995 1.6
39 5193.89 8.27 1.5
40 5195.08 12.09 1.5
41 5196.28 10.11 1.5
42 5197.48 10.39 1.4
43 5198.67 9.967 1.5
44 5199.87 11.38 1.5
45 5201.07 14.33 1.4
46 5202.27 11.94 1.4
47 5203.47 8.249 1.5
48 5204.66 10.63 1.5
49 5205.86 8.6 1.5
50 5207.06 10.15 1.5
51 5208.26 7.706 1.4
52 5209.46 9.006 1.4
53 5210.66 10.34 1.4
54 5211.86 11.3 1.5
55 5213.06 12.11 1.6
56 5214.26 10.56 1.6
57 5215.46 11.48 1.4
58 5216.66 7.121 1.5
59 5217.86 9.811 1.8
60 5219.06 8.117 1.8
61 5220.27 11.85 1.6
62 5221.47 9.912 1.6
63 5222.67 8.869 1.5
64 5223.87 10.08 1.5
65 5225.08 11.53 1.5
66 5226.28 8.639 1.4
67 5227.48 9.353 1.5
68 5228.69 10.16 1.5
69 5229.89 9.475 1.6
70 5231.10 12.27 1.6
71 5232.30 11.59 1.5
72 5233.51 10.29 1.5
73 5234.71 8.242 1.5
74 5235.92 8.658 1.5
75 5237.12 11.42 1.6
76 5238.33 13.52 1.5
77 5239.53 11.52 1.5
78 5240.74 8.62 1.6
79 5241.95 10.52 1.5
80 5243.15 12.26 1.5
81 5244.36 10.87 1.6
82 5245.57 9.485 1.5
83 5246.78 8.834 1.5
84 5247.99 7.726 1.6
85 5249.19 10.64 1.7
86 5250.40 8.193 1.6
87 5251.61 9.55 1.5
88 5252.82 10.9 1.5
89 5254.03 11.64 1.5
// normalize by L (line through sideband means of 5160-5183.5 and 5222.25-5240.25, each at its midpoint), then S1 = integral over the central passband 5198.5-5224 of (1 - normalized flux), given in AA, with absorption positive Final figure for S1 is -0.70 AA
